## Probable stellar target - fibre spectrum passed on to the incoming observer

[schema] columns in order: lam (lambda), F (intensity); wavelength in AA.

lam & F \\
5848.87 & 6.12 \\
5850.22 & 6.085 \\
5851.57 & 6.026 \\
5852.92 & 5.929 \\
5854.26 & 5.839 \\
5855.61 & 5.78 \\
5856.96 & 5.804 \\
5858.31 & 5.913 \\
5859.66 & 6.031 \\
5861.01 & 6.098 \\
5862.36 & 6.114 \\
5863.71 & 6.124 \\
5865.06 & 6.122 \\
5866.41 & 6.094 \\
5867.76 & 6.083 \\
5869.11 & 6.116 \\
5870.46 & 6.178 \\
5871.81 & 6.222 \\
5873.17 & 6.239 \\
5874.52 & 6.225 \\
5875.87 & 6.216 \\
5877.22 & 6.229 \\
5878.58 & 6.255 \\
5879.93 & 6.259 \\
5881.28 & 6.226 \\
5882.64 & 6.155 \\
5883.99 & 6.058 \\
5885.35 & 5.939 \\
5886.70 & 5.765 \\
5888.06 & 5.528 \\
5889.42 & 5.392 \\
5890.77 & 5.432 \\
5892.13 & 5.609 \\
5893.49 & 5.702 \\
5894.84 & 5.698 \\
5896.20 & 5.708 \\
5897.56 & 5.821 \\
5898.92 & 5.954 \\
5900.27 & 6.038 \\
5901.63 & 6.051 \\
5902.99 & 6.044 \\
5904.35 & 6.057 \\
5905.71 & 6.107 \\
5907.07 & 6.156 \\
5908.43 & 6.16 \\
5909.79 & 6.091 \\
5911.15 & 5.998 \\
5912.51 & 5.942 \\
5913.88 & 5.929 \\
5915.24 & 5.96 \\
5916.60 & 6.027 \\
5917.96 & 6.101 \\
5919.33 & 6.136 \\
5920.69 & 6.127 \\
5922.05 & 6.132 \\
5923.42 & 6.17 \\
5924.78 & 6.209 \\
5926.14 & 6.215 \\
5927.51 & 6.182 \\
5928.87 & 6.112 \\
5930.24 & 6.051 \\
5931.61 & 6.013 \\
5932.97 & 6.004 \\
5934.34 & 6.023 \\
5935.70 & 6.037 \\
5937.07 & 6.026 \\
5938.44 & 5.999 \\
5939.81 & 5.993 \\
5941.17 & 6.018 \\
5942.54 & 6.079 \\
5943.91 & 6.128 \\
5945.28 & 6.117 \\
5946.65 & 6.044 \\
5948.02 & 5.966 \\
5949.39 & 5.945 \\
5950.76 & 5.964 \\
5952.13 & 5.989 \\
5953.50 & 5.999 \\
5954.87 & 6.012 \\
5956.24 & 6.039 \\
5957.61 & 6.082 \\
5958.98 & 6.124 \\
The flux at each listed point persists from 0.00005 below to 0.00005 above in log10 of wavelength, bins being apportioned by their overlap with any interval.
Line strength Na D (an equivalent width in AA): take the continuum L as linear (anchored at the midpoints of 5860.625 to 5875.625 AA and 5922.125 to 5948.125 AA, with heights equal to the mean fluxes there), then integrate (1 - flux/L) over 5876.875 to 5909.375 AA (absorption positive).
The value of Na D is 1.03 AA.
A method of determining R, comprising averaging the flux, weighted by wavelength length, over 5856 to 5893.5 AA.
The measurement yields 6.01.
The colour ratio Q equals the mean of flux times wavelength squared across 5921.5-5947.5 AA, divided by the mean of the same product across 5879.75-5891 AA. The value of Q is 1.05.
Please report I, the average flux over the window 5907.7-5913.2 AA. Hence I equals 6.04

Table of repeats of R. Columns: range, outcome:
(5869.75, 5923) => 6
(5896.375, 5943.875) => 6.05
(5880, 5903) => 5.84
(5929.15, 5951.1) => 6.03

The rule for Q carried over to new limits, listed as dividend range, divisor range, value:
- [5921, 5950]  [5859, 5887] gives 1.01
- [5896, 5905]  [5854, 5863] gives 1.02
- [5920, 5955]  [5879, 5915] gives 1.04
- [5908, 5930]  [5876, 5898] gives 1.05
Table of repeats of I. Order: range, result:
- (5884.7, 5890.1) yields 5.66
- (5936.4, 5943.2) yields 6.02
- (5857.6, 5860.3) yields 5.96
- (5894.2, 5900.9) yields 5.84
